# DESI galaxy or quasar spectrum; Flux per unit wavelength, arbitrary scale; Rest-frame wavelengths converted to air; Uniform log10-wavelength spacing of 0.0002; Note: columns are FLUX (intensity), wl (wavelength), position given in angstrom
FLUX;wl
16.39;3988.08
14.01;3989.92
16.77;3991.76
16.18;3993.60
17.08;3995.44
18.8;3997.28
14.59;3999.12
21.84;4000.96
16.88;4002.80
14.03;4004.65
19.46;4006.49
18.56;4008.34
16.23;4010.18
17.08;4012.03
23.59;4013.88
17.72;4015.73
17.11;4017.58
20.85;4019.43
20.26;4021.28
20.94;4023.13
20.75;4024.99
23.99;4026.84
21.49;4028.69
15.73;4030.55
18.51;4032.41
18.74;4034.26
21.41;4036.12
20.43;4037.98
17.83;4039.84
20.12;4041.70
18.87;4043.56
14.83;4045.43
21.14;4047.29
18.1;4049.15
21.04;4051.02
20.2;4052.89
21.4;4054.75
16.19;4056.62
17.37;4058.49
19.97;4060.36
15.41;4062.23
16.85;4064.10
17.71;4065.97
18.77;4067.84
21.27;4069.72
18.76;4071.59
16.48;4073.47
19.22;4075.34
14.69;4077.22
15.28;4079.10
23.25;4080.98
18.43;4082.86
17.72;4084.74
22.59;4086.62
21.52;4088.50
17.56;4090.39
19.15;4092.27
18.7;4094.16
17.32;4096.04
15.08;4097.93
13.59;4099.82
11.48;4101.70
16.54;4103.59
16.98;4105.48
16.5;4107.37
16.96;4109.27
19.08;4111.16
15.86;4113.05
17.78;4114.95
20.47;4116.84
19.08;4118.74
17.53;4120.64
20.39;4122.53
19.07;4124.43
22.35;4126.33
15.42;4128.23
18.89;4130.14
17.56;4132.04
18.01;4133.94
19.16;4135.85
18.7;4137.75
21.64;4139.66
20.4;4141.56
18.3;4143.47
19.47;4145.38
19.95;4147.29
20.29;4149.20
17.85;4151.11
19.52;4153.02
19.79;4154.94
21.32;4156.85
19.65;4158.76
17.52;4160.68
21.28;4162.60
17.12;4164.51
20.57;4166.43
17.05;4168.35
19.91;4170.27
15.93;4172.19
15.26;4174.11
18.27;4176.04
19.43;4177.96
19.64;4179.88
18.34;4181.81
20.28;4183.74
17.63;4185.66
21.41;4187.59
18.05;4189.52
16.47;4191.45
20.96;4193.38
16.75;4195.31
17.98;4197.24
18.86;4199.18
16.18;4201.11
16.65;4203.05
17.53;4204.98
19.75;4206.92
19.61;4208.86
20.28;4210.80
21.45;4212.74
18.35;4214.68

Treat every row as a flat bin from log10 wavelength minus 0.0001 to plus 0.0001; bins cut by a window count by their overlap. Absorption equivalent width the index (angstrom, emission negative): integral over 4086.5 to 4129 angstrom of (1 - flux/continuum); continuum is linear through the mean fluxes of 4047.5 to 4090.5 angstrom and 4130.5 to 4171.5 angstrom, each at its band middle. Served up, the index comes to 2.7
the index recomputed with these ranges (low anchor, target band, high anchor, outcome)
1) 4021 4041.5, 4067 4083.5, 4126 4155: 1.0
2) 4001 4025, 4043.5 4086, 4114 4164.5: 1.2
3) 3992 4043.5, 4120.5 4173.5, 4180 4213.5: -0.9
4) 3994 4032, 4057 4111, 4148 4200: 3.2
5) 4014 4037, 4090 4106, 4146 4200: 2.6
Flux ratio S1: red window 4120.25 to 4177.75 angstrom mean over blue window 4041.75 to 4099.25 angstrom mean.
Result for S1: 1.0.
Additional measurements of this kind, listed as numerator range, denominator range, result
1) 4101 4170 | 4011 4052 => 0.95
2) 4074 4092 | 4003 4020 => 1.04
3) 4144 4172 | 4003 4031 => 1.00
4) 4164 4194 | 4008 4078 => 0.98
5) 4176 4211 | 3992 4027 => 1.00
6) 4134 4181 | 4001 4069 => 1.01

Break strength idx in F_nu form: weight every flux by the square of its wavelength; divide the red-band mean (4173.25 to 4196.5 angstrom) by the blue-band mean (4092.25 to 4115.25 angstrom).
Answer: 1.18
